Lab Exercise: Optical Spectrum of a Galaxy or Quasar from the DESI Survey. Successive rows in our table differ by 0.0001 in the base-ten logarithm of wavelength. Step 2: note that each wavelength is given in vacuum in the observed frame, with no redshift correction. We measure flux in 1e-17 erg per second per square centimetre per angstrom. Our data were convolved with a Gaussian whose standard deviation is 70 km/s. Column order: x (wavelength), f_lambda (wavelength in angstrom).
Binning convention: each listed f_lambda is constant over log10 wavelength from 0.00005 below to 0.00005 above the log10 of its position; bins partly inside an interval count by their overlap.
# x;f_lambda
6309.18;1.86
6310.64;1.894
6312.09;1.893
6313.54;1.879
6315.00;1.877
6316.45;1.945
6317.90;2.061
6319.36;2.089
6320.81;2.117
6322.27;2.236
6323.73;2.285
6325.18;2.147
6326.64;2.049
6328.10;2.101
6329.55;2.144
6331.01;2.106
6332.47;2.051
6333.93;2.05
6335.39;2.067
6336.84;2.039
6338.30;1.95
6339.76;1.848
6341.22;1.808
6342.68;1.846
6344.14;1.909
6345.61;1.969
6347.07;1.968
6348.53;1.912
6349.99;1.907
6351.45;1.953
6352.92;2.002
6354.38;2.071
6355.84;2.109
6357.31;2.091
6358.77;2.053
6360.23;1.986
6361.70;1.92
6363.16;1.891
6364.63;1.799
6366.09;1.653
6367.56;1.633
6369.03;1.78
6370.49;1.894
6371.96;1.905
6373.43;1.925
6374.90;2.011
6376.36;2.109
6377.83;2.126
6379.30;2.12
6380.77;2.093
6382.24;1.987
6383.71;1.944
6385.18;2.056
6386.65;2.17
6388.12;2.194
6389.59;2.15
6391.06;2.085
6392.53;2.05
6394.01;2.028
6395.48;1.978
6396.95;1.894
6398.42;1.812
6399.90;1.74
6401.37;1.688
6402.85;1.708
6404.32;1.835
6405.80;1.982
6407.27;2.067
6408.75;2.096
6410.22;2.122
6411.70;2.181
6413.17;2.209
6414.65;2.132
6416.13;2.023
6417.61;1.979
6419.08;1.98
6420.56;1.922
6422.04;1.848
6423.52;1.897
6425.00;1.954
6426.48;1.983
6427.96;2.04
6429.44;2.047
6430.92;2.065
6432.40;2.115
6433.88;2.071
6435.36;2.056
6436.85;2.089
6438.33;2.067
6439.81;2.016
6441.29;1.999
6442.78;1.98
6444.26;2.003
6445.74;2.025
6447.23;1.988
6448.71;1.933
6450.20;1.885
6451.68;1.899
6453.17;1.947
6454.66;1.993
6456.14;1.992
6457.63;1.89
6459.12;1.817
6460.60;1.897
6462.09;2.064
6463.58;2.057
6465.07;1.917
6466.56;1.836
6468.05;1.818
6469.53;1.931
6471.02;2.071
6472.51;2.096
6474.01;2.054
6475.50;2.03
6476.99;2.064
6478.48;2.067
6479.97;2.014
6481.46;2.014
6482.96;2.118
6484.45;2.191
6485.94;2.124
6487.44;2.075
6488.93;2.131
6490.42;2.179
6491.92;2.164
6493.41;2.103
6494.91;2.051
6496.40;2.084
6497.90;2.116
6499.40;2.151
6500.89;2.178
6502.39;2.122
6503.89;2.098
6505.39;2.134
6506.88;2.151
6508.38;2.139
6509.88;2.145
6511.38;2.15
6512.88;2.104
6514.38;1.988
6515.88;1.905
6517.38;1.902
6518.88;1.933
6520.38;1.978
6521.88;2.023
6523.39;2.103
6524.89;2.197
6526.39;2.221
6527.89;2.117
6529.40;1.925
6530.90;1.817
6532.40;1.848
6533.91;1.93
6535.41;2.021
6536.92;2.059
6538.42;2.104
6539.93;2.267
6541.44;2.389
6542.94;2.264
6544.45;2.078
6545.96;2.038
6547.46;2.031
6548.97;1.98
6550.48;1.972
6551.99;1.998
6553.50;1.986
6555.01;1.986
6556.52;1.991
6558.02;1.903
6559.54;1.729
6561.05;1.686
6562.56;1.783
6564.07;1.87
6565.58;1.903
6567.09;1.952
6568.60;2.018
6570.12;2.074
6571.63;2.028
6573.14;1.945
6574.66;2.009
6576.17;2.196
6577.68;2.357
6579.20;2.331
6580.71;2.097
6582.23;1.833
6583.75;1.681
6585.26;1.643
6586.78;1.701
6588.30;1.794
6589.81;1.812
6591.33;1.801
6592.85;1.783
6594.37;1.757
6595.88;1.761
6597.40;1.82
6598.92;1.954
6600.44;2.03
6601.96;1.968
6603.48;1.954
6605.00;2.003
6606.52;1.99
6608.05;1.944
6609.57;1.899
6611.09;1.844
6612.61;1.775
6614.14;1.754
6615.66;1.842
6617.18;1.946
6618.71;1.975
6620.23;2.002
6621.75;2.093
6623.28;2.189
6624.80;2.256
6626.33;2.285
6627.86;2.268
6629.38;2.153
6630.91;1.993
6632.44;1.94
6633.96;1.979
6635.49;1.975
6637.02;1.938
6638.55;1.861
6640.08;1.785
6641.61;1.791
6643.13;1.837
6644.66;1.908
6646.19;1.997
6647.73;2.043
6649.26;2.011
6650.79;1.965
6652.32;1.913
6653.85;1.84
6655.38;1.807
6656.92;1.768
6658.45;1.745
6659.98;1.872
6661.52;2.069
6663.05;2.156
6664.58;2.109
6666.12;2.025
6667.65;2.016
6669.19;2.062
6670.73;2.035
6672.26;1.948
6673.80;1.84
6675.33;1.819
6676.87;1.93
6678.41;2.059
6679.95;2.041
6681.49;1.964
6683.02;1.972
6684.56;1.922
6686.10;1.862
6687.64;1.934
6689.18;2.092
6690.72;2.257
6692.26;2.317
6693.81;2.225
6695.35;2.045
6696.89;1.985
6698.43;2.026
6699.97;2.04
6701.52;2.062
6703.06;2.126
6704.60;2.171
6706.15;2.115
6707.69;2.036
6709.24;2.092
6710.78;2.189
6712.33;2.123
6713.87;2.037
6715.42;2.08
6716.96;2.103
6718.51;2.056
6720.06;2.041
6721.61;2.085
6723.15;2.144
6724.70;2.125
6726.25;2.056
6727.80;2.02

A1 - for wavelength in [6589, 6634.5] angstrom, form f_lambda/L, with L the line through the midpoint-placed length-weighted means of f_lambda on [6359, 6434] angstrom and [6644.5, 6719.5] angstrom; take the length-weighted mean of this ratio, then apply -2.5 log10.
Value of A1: 0.03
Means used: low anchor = 1.98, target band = 1.96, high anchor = 2.02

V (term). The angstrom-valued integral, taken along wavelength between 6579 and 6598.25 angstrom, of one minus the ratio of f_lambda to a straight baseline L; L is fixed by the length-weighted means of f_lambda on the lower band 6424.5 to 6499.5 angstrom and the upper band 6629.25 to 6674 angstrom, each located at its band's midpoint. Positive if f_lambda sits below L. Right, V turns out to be 1.5 angstrom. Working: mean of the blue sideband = 2.02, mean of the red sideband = 1.94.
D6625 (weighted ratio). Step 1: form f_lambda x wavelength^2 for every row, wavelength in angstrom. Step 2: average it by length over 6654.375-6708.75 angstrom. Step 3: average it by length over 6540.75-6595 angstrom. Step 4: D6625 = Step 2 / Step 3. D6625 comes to 1.07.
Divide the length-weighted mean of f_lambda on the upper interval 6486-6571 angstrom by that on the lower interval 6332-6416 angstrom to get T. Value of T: 1.0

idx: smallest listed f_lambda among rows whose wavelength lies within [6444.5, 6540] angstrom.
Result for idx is 1.817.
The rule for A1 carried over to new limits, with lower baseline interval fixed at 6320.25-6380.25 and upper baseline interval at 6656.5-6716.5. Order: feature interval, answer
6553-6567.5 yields 0.08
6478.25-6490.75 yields -0.05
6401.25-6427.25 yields 0.01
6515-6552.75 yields -0.02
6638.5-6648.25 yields 0.08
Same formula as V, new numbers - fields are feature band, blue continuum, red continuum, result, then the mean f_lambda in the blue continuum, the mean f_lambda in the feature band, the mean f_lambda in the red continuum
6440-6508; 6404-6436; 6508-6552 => 0.3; 2.03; 2.03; 2.05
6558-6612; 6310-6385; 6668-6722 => 3.1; 1.98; 1.91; 2.05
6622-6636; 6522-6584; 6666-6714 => -0.6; 2.02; 2.12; 2.04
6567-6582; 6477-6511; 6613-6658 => -0.5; 2.12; 2.1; 1.97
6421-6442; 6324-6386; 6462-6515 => 0.2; 1.98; 2.02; 2.08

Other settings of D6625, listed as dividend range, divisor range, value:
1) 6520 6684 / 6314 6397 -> 1.06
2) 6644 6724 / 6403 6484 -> 1.09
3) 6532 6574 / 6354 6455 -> 1.05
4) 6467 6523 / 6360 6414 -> 1.09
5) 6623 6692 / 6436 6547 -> 1.02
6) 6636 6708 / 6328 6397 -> 1.10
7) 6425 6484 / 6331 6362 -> 1.04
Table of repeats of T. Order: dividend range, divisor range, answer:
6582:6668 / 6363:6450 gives 0.97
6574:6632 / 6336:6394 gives 0.99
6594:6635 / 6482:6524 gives 0.95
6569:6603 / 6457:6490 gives 0.96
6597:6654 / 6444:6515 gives 0.96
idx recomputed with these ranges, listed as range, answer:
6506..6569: 1.686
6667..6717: 1.819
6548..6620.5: 1.643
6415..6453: 1.848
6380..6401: 1.74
